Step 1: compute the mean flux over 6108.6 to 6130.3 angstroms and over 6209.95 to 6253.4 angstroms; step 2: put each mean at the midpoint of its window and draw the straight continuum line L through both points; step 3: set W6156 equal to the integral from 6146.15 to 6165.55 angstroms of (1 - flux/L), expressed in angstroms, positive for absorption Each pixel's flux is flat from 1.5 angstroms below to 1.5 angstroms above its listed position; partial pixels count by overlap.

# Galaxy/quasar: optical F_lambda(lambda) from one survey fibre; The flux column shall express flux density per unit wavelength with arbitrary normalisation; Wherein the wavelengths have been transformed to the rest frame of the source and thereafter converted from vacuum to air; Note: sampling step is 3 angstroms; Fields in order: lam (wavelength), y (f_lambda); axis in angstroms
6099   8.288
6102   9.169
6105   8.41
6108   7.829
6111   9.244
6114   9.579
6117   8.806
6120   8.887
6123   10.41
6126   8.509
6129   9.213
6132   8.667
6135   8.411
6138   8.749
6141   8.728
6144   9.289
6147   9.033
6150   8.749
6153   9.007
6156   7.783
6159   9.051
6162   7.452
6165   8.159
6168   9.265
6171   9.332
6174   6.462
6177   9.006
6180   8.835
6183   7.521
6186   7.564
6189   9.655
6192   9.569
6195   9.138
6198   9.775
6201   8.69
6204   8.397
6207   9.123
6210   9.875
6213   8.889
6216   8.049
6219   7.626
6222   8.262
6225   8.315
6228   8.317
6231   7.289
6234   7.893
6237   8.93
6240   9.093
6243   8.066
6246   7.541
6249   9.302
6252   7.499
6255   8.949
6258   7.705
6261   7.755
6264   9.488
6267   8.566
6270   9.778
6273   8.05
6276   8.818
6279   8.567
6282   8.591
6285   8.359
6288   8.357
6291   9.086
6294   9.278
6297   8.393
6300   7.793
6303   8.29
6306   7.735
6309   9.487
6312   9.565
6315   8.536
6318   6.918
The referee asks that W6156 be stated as 0.9 angstroms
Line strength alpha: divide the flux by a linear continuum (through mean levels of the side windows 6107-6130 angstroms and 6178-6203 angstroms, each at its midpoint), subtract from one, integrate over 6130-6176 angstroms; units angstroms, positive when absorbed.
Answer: 2.1 angstroms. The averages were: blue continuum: 9.08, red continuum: 8.84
